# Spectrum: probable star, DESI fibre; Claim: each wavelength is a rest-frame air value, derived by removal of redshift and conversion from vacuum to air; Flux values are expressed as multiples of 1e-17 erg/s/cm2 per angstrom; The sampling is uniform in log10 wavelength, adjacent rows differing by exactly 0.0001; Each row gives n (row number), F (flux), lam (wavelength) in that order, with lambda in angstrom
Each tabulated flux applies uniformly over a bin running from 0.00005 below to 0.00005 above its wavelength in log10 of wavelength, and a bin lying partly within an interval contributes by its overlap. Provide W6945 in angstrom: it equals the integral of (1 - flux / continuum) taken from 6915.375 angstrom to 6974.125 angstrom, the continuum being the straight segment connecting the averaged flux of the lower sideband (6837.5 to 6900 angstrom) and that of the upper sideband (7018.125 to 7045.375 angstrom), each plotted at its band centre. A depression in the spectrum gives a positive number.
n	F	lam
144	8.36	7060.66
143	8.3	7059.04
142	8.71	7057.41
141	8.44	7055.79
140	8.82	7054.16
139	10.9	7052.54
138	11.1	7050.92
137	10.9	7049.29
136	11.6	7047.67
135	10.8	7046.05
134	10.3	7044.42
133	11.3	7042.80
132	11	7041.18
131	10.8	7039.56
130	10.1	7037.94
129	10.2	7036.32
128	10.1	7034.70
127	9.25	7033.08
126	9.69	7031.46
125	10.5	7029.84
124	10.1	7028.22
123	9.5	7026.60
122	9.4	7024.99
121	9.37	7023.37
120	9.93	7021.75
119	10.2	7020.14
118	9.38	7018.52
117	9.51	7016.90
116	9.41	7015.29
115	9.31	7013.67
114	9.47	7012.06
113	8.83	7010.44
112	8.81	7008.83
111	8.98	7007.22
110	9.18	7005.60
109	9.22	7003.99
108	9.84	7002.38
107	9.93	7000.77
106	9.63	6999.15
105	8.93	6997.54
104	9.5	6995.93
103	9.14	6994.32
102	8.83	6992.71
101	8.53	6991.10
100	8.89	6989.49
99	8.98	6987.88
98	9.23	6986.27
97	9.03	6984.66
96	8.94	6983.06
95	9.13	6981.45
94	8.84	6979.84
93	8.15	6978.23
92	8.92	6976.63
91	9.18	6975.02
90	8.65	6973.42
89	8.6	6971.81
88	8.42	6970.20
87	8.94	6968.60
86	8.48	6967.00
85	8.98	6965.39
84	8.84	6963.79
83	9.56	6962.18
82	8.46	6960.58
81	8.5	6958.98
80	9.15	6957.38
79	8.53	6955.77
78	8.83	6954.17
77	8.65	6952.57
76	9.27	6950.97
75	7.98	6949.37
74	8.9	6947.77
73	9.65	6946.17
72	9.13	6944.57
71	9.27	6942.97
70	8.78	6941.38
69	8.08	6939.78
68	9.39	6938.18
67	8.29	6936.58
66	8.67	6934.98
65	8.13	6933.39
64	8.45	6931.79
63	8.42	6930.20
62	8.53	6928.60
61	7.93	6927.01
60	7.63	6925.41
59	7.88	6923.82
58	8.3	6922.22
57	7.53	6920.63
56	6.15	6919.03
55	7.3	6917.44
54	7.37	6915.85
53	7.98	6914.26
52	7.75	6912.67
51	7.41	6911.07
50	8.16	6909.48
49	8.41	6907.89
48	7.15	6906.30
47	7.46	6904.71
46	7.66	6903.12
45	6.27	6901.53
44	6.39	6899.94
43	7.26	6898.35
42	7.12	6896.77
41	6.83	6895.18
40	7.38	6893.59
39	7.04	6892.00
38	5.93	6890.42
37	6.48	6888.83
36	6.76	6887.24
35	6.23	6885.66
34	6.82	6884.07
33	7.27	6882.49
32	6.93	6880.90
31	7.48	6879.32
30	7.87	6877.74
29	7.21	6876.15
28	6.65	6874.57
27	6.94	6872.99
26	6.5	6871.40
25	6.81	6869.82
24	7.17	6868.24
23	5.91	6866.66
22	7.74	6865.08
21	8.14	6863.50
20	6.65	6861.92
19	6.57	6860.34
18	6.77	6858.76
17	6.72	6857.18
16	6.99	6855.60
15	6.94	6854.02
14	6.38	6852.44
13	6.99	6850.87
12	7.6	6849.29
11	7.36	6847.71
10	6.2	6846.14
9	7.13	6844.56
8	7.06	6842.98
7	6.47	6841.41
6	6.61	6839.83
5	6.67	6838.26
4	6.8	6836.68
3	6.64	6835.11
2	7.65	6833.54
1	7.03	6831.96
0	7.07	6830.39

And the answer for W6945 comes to -0.7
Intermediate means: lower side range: 6.91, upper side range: 10.1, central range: 8.48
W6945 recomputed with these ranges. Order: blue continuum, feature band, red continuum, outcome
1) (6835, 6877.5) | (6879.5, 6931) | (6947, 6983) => 2.9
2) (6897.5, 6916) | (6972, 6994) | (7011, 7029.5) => 0.1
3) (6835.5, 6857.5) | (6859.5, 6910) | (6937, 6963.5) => 3.7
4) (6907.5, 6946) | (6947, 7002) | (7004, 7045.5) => 0.2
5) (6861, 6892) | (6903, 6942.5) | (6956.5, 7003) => -0.6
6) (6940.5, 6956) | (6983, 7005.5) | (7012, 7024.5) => 0.4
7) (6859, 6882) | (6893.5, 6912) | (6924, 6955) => 1.2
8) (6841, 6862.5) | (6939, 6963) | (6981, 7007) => -1.1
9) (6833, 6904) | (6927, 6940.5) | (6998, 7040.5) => -0.6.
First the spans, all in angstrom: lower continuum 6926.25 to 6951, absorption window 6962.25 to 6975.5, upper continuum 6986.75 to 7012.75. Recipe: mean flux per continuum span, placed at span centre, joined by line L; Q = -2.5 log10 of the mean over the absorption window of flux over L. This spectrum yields 0.015 mag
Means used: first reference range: 8.66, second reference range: 9.17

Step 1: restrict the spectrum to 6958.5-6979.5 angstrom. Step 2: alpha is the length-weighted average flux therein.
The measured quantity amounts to 8.75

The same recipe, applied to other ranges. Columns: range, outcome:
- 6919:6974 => 8.57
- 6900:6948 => 8.03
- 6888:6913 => 7.16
